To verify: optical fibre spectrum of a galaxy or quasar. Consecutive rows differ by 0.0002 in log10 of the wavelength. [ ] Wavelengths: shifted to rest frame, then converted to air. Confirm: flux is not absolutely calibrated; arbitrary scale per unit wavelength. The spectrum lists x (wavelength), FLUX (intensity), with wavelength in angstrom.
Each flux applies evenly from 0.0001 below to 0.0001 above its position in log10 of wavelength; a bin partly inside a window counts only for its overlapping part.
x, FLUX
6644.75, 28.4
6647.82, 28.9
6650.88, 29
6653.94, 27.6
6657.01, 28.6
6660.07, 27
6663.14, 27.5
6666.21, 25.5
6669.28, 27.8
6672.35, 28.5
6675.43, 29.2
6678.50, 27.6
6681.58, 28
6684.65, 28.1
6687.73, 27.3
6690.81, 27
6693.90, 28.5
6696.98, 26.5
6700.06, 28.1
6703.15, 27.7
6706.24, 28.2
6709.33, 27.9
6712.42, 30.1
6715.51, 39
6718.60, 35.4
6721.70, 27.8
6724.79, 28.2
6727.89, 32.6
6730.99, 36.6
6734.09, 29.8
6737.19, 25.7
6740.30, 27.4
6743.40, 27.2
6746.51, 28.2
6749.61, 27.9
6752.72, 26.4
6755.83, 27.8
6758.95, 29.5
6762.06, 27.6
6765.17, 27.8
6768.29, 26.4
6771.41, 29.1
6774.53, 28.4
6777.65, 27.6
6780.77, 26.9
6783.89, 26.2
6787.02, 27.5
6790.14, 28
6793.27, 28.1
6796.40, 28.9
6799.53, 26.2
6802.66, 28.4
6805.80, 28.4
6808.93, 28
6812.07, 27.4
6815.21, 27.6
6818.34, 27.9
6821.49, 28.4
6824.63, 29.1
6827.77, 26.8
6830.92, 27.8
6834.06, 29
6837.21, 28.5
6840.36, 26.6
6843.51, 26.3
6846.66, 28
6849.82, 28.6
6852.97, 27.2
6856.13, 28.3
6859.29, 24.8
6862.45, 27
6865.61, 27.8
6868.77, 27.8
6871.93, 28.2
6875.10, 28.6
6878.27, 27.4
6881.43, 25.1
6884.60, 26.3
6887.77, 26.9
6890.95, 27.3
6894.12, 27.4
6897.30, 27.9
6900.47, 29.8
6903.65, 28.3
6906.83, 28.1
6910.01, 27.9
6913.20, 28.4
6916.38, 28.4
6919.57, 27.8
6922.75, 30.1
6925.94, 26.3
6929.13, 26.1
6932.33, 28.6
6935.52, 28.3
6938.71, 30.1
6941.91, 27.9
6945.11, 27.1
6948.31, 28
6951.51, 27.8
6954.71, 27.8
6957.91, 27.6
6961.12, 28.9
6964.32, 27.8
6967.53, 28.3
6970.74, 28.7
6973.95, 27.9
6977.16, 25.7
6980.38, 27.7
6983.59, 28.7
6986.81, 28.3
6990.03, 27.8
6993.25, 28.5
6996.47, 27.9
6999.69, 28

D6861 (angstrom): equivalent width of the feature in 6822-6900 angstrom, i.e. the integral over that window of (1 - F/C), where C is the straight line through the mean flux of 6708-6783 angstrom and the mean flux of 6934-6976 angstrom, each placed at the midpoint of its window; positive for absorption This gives 3.1 angstrom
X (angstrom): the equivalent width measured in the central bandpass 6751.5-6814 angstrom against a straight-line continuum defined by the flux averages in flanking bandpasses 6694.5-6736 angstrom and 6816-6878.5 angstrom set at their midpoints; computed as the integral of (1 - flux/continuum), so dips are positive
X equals 2.9 angstrom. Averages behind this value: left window 30.5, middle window 27.7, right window 27.7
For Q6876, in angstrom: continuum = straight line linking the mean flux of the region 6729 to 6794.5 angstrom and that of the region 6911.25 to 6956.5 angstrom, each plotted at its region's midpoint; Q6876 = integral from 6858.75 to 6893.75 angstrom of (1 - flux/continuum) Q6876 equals 1.2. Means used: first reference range 28.1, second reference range 28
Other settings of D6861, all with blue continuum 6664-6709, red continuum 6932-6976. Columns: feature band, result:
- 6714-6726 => -2.1 angstrom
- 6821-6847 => 0.2 angstrom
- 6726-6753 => -1.4 angstrom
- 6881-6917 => 0.5 angstrom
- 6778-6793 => 0.3 angstrom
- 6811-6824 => 0.0 angstrom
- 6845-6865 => 0.5 angstrom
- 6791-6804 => 0.0 angstrom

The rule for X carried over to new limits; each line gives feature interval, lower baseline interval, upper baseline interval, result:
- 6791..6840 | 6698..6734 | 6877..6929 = 2.02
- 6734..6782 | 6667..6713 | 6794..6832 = 0.43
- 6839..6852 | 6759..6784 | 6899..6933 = 0.25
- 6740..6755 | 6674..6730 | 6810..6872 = 0.71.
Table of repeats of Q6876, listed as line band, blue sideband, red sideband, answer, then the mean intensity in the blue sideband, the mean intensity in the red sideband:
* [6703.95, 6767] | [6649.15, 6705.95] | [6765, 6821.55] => -4.0 angstrom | 27.8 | 27.7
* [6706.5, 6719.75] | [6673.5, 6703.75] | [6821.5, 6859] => -2.3 angstrom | 27.8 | 27.8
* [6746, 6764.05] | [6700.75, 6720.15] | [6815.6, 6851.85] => 1.3 angstrom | 31.2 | 27.9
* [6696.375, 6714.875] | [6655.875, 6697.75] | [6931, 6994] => -0.7 angstrom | 27.7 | 28.1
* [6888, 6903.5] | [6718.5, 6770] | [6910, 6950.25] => 0.1 angstrom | 28.8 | 28.1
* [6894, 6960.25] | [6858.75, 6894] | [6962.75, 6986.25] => -1.5 angstrom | 27.1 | 27.8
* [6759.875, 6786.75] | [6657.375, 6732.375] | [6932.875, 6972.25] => 1.2 angstrom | 29.2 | 28.2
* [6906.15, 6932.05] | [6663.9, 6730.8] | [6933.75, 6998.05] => 0.3 angstrom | 29.1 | 28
